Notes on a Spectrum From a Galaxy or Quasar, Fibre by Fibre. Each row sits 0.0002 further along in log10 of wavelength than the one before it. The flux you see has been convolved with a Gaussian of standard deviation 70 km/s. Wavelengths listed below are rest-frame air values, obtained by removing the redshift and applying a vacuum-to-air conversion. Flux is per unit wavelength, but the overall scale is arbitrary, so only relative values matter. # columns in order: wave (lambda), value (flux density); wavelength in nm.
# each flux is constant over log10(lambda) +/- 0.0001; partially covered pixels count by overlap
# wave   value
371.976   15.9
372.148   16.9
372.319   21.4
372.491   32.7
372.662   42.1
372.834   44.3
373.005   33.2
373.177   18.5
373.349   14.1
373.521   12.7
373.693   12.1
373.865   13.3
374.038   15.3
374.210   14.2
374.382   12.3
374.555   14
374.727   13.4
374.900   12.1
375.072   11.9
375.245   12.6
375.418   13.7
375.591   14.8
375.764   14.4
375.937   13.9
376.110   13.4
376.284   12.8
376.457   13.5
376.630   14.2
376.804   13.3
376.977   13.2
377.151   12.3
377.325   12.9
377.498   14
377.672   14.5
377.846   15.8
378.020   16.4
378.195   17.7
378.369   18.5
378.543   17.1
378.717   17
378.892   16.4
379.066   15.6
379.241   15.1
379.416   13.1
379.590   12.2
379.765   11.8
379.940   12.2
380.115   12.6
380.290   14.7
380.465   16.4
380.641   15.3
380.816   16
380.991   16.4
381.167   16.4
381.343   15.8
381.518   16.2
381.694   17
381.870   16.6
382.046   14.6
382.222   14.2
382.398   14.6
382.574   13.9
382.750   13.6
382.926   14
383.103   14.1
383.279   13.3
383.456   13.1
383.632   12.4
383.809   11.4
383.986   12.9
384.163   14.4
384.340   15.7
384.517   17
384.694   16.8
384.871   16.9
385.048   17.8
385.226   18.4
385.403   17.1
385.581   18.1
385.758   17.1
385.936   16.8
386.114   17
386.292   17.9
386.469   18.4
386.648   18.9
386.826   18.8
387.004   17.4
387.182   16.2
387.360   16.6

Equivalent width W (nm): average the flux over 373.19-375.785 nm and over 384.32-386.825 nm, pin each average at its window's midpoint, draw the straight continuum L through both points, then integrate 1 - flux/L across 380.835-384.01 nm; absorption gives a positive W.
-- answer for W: 0.351 nm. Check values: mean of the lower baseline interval 13.5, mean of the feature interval 14.5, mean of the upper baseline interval 17.5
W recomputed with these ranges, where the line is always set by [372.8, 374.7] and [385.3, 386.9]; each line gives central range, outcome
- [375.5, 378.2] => 0.551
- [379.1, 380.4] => 0.328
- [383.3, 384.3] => 0.268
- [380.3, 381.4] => 0.110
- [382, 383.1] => 0.225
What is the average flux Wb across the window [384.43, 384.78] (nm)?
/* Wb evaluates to 16.9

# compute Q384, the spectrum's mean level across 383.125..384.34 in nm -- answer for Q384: 13.2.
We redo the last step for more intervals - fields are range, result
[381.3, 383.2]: 14.9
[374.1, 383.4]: 14.5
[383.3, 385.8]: 15.6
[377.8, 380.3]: 15.1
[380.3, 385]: 15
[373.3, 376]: 13.4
